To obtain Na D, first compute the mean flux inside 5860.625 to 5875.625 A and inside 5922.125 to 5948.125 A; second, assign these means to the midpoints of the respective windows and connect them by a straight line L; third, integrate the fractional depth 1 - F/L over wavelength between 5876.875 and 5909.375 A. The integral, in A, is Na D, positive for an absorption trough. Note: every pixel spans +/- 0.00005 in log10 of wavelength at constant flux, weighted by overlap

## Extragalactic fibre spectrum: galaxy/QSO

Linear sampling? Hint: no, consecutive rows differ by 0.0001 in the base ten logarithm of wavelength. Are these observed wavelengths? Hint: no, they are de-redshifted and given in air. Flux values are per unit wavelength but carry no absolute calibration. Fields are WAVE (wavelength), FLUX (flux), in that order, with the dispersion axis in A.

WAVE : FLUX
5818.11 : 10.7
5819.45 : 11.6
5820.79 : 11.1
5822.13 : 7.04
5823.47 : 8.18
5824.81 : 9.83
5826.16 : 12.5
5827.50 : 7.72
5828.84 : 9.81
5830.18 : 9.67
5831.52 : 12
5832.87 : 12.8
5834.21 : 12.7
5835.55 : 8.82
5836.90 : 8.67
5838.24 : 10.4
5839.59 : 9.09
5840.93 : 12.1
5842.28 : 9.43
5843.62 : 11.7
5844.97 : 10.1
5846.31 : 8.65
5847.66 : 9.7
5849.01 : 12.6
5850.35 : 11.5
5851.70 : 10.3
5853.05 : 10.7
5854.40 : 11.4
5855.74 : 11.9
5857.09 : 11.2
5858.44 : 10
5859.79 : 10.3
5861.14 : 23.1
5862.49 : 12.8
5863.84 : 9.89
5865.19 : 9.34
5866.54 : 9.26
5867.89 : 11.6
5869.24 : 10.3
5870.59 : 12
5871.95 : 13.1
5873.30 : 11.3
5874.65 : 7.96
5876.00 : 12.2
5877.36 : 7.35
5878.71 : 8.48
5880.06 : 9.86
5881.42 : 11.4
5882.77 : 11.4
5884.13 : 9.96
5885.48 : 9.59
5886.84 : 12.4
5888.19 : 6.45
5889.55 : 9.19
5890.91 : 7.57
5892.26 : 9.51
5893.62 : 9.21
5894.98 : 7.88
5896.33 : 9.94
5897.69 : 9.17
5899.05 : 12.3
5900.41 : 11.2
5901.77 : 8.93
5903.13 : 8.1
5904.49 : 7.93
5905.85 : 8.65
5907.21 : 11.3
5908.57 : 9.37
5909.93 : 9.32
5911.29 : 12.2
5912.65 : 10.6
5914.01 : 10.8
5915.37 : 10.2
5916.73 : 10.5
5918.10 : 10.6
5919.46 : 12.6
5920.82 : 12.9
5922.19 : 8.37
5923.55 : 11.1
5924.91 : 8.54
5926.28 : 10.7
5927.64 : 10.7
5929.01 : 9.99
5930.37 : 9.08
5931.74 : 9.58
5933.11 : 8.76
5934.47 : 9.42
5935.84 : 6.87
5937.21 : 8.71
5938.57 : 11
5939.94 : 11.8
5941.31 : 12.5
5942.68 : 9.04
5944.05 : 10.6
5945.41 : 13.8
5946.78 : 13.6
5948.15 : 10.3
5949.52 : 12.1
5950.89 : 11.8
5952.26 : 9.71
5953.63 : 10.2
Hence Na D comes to 5.0 A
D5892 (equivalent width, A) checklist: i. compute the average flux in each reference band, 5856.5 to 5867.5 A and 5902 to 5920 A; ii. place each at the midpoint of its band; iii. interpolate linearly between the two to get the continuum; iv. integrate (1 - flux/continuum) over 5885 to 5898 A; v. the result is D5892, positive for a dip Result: 2.1 A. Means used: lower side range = 12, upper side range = 10.1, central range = 9.08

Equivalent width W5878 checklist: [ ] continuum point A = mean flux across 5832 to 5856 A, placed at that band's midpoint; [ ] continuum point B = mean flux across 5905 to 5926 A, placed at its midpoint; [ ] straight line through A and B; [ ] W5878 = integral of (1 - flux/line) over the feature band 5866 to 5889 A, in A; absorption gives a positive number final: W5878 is 0.7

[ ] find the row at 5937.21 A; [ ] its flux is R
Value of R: 8.71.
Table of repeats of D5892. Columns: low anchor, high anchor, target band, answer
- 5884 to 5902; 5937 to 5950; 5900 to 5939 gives 2.2 A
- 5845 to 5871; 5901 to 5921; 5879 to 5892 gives 1.3 A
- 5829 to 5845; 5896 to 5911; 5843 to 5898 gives -2.0 A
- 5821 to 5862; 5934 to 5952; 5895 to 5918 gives 1.8 A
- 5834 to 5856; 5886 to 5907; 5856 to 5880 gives -2.9 A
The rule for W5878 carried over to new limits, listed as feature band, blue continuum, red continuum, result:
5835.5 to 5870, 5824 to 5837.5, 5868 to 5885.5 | -1.8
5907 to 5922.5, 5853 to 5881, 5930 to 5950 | -0.1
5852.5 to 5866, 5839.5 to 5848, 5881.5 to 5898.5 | -2.9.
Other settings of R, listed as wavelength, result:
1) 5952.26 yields 9.71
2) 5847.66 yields 9.7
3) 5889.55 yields 9.19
